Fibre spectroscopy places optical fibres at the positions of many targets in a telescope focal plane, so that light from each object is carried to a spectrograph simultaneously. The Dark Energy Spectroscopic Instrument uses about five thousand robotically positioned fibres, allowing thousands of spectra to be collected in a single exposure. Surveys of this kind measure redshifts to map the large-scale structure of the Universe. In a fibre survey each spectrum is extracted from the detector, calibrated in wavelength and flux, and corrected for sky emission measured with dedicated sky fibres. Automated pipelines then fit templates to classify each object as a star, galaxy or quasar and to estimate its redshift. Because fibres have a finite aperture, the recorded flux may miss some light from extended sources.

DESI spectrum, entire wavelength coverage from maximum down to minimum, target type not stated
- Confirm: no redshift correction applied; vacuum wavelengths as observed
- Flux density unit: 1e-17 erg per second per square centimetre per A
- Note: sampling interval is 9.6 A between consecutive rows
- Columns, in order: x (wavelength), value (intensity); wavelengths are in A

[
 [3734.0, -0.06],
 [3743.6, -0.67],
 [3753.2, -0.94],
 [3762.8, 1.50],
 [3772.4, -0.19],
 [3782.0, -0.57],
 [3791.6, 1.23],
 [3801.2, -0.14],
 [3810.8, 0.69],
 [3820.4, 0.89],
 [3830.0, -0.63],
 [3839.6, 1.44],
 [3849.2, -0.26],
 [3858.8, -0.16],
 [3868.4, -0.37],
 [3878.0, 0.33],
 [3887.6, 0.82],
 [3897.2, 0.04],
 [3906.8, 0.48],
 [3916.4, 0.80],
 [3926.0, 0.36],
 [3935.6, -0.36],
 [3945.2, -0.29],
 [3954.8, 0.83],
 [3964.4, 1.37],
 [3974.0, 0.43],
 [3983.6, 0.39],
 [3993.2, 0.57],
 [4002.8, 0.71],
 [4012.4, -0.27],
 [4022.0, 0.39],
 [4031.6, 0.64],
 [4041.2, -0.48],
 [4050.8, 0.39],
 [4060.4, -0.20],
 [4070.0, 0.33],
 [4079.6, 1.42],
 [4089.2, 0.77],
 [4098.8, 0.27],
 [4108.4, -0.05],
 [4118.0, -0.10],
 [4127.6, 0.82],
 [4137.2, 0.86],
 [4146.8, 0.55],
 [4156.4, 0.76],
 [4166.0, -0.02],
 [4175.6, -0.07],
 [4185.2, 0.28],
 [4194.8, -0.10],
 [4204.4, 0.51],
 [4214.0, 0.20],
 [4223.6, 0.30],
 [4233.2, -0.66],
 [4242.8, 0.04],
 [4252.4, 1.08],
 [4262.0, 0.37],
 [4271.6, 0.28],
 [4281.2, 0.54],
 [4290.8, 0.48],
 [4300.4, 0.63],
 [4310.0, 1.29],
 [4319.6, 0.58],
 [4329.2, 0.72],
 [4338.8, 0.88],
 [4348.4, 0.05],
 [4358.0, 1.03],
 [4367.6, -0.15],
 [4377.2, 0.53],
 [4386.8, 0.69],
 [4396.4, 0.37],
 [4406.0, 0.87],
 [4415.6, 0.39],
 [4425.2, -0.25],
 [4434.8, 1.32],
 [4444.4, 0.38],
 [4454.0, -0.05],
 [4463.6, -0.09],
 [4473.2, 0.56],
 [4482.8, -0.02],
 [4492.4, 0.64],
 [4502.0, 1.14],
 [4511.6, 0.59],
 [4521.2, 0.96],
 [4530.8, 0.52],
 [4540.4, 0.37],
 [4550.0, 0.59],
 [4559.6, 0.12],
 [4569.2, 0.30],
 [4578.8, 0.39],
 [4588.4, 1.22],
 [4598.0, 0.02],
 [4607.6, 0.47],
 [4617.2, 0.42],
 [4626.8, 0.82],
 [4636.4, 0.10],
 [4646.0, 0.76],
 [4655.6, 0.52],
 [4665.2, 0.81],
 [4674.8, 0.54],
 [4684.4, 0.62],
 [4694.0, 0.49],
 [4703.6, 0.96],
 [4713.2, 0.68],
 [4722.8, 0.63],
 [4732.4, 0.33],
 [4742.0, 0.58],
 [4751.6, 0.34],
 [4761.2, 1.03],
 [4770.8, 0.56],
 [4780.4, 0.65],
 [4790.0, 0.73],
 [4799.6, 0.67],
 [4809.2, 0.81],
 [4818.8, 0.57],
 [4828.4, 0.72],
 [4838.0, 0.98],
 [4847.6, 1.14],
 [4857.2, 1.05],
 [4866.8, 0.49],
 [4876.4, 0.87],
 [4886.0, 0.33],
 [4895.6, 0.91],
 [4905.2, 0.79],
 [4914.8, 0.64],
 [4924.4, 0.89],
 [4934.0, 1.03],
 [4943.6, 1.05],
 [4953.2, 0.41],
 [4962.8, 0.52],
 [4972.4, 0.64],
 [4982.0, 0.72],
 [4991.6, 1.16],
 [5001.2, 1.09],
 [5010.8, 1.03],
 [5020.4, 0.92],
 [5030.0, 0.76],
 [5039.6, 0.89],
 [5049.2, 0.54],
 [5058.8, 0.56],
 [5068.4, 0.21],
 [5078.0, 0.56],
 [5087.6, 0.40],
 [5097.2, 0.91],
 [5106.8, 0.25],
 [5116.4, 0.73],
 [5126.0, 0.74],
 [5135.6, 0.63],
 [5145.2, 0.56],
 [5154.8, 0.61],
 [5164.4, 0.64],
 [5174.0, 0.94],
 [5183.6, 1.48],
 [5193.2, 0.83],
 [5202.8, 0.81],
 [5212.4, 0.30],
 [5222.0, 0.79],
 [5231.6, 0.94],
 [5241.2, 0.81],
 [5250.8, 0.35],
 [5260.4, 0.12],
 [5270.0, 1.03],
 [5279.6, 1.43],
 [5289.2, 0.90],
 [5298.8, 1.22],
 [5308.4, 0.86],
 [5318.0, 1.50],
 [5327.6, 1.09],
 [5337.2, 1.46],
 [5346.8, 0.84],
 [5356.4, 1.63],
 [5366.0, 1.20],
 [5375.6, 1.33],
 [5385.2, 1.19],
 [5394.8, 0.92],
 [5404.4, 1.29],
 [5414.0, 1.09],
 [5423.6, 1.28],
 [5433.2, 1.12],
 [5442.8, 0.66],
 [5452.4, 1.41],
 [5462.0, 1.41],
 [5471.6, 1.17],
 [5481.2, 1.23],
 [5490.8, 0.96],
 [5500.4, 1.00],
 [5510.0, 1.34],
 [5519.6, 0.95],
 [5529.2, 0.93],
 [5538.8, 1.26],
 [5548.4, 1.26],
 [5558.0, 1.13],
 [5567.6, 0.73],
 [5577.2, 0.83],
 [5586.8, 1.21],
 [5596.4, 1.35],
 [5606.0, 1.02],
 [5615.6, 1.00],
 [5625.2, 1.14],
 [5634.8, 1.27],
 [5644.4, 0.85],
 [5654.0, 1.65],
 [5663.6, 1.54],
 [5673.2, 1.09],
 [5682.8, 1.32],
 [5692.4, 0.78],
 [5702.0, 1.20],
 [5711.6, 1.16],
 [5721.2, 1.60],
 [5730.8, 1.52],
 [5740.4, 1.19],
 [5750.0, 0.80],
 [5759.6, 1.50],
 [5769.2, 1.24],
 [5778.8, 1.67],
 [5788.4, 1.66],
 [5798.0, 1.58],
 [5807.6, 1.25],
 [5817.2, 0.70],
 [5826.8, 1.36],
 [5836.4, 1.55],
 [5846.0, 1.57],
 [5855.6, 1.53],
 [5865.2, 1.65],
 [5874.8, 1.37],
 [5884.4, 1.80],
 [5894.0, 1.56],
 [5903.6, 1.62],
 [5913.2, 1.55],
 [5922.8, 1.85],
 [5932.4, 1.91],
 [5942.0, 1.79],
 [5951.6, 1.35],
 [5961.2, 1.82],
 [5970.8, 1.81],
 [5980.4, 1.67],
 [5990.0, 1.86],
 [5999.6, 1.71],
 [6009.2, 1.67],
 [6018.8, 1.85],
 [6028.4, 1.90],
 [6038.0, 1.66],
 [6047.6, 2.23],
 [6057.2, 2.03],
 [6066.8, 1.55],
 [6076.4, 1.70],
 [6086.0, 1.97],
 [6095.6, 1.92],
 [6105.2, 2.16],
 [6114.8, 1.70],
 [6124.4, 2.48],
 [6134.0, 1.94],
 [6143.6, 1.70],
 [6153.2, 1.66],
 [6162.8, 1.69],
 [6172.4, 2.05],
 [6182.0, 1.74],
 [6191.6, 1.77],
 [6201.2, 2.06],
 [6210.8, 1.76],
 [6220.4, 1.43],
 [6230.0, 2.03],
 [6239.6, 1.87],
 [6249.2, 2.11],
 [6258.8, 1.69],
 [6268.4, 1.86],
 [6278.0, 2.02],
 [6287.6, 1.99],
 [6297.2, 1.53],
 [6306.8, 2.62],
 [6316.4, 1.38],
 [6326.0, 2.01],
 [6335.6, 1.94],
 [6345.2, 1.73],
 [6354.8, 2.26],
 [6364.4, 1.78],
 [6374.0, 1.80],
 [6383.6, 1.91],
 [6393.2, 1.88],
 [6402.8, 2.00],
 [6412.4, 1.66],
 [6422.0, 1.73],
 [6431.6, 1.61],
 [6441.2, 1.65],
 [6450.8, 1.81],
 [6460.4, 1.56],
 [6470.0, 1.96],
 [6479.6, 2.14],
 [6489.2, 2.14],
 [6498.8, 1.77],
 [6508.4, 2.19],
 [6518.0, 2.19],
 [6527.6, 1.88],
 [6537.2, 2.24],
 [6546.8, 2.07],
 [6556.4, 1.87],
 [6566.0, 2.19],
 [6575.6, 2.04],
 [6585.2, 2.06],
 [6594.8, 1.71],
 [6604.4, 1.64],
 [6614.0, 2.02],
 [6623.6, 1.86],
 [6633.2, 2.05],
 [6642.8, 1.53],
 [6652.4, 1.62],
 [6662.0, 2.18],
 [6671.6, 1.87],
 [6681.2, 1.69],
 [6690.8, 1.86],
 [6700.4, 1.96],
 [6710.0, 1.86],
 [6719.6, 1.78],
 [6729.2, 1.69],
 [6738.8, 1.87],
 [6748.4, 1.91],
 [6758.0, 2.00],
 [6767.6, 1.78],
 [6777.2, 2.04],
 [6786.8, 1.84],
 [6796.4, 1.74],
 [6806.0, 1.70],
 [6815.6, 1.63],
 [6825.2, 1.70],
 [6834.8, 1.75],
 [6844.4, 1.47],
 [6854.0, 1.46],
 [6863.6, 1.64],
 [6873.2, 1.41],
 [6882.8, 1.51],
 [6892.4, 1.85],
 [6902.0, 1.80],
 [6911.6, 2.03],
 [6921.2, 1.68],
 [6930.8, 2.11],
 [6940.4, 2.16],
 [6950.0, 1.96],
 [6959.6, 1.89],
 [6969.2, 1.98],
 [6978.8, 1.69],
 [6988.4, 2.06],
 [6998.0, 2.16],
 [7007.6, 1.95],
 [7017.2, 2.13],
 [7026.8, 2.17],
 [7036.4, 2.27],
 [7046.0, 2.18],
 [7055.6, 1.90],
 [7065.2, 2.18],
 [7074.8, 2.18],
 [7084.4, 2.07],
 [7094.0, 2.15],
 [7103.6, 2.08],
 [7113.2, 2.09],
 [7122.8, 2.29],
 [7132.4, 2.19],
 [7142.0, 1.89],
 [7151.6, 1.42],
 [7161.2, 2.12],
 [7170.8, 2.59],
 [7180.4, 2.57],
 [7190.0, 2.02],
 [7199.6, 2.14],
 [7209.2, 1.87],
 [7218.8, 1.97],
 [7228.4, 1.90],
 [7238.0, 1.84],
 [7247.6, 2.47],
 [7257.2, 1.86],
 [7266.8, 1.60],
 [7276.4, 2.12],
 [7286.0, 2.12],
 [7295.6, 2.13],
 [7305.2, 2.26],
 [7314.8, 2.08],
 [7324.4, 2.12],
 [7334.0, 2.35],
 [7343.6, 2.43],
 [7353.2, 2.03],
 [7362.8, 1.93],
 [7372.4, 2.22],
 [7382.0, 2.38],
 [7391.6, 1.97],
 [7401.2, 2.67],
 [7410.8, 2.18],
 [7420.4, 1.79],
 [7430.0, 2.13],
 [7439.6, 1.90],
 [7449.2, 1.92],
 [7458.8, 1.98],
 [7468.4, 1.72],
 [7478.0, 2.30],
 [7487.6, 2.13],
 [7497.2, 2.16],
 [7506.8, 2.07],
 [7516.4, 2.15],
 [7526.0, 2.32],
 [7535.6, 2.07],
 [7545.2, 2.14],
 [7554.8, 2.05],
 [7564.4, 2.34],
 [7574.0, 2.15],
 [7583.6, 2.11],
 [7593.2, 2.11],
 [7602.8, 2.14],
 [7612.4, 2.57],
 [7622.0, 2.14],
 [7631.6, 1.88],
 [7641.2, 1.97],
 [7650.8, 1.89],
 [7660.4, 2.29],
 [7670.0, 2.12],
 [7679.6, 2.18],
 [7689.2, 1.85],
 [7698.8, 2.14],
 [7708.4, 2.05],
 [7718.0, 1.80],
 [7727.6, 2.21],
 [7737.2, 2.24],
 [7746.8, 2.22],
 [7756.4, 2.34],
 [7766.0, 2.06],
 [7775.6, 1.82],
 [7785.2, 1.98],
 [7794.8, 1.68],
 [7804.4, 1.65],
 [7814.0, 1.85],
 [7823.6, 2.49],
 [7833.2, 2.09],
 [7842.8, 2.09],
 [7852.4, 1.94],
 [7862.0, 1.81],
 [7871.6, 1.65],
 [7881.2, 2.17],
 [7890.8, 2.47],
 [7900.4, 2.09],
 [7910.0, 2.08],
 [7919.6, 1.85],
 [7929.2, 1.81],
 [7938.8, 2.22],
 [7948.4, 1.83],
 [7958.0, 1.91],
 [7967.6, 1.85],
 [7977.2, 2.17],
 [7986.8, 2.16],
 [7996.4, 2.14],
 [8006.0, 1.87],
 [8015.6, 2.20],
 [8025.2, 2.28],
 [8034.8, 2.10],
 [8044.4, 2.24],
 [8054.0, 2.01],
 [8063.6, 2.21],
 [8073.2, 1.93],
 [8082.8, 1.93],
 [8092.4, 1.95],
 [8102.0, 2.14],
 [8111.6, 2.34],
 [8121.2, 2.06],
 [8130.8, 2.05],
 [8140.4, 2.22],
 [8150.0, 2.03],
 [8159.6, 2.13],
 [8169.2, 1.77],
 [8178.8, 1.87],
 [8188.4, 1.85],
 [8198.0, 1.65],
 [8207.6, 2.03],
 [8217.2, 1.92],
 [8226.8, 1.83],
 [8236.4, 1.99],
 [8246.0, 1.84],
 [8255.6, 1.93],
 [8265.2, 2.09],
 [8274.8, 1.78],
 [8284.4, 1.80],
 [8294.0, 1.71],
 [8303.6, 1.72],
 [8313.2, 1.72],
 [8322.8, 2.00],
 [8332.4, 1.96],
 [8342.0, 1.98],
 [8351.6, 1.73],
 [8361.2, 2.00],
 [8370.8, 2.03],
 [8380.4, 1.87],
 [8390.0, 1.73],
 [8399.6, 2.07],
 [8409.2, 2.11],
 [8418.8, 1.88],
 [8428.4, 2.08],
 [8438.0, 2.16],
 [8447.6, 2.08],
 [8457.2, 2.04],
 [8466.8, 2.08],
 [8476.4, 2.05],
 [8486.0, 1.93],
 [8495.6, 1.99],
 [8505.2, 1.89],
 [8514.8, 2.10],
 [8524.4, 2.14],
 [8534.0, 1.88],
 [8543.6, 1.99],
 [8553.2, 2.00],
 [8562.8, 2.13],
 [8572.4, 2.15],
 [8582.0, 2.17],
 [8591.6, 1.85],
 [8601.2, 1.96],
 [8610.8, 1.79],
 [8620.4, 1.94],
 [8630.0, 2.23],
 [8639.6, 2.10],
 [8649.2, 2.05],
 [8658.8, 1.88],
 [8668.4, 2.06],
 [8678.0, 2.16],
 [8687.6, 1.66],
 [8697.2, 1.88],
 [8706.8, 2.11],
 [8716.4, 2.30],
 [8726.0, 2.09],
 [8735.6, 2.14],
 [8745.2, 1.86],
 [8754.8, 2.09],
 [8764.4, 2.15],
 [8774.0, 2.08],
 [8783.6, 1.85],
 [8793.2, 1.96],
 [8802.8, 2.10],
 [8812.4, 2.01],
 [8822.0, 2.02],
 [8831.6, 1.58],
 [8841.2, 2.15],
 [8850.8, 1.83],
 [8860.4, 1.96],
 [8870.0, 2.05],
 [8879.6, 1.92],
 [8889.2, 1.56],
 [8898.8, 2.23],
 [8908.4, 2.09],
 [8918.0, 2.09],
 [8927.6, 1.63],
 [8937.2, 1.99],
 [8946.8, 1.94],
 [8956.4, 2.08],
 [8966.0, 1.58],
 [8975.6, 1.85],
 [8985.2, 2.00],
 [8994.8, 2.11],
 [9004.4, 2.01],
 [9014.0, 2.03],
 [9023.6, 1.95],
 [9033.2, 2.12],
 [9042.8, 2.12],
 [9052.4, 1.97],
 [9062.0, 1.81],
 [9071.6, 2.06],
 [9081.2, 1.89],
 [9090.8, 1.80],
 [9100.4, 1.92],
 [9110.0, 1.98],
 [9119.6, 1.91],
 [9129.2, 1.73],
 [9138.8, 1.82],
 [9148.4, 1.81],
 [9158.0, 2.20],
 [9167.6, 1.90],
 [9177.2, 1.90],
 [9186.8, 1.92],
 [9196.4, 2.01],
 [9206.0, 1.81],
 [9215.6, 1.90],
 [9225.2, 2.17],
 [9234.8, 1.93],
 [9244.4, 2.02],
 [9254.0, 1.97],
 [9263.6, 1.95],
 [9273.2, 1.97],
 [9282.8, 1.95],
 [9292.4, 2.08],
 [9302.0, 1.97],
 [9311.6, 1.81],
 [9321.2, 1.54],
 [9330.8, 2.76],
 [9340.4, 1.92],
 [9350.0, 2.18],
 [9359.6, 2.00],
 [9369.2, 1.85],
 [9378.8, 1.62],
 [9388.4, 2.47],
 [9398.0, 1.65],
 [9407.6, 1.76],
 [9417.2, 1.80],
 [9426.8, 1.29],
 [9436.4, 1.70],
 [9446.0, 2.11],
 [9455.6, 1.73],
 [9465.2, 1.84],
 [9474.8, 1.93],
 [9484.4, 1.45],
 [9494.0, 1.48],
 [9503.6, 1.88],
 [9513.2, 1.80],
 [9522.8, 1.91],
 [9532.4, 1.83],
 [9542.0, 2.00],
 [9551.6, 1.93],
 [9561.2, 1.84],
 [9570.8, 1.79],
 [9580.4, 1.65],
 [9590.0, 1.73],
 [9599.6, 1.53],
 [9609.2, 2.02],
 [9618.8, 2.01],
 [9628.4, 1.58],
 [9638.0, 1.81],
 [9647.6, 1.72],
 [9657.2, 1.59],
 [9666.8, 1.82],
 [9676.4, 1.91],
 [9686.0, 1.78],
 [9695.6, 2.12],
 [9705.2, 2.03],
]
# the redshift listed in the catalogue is 0.324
